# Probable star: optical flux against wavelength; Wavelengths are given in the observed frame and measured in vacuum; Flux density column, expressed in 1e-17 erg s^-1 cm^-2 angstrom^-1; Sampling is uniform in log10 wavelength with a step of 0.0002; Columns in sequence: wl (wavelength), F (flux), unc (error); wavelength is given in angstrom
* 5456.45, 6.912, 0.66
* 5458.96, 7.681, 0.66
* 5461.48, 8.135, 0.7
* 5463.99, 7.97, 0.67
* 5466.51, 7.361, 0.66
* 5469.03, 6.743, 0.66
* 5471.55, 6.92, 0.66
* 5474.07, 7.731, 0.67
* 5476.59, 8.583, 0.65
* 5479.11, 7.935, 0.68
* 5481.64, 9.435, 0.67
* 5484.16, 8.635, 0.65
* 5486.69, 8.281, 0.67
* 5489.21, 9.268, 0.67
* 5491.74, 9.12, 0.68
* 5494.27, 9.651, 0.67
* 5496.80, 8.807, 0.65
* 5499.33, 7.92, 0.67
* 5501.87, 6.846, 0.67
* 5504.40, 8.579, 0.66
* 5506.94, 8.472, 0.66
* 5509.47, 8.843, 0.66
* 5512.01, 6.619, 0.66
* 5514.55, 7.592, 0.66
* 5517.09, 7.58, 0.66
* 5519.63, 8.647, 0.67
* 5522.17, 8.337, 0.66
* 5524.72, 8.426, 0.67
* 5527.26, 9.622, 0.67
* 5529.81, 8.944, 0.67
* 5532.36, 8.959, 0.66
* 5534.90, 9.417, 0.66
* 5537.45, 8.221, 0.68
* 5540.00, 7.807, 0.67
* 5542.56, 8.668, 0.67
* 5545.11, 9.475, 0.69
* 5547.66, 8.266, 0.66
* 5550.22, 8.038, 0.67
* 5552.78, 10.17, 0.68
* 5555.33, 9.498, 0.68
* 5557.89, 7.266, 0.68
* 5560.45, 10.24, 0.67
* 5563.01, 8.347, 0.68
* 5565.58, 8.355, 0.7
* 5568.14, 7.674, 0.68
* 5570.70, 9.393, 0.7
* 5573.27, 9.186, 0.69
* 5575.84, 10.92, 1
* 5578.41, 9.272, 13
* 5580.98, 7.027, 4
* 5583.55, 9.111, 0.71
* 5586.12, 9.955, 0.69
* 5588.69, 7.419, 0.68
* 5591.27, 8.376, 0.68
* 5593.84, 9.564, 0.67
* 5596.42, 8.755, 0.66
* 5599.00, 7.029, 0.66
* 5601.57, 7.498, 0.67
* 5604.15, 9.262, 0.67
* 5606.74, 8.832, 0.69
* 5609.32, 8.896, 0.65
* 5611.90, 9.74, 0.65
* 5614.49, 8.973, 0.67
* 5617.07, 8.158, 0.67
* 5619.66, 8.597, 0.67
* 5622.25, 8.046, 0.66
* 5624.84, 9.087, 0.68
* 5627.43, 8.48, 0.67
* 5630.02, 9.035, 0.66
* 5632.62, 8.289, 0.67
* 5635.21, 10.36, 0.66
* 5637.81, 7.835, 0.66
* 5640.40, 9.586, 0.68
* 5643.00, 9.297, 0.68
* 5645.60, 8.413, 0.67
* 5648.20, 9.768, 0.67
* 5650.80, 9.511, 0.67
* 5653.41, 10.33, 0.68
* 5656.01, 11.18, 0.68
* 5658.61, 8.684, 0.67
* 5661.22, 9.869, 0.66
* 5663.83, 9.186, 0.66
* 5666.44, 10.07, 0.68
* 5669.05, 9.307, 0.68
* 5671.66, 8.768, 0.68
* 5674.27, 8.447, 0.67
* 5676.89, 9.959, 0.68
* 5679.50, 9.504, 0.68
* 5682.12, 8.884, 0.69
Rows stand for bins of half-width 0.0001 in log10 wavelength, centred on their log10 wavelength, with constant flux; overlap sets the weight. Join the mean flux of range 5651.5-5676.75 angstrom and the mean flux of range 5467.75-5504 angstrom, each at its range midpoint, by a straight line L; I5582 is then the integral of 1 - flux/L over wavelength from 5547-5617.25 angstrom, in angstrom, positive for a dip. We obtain 1.5 angstrom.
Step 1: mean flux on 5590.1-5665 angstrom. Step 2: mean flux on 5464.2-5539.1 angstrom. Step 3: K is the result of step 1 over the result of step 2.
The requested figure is 1.08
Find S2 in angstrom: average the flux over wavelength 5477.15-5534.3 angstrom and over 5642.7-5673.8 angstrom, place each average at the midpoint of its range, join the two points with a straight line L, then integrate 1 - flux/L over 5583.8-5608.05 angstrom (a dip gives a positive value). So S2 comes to 1.5 angstrom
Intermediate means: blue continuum 8.49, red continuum 9.51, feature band 8.55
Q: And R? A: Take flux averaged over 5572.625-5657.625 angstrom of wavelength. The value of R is 8.96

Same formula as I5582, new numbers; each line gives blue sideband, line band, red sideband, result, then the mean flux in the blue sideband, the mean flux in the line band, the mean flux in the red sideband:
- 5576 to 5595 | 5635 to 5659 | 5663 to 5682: -0.88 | 8.8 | 9.49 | 9.29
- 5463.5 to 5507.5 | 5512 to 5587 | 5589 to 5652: -2.04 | 8.24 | 8.73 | 8.79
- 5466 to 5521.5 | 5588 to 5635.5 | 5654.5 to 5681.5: 2.27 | 8.18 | 8.63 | 9.49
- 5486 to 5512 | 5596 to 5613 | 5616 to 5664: 0.82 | 8.49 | 8.55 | 9.15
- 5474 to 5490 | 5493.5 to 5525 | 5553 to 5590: 1.93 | 8.6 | 8.15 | 8.87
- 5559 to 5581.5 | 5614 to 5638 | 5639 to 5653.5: 1.48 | 8.98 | 8.72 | 9.4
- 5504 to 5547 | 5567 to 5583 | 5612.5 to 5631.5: -0.67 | 8.48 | 8.93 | 8.66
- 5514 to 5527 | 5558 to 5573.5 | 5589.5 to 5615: -0.44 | 8.26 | 8.72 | 8.66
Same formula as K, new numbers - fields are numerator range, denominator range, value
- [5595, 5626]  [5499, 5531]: 1.05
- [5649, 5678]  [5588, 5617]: 1.12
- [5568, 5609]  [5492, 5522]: 1.07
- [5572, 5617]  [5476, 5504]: 1.02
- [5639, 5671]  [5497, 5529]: 1.17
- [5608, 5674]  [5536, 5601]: 1.05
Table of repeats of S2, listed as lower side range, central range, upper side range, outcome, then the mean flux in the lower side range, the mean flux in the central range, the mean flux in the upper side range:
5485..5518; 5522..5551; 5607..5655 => -0.75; 8.29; 8.7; 9.03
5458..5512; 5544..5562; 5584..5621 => -1.09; 8.2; 8.98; 8.66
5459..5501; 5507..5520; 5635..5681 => 0.94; 8.25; 7.86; 9.42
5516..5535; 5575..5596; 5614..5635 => -0.54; 8.71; 8.91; 8.66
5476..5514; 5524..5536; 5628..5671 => -0.60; 8.45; 9.1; 9.39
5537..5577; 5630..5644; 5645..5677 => 0.43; 8.85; 9.06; 9.5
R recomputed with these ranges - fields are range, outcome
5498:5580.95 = 8.59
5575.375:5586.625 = 9.09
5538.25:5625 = 8.72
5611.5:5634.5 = 8.71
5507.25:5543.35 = 8.4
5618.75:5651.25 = 8.94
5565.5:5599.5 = 8.77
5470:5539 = 8.41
